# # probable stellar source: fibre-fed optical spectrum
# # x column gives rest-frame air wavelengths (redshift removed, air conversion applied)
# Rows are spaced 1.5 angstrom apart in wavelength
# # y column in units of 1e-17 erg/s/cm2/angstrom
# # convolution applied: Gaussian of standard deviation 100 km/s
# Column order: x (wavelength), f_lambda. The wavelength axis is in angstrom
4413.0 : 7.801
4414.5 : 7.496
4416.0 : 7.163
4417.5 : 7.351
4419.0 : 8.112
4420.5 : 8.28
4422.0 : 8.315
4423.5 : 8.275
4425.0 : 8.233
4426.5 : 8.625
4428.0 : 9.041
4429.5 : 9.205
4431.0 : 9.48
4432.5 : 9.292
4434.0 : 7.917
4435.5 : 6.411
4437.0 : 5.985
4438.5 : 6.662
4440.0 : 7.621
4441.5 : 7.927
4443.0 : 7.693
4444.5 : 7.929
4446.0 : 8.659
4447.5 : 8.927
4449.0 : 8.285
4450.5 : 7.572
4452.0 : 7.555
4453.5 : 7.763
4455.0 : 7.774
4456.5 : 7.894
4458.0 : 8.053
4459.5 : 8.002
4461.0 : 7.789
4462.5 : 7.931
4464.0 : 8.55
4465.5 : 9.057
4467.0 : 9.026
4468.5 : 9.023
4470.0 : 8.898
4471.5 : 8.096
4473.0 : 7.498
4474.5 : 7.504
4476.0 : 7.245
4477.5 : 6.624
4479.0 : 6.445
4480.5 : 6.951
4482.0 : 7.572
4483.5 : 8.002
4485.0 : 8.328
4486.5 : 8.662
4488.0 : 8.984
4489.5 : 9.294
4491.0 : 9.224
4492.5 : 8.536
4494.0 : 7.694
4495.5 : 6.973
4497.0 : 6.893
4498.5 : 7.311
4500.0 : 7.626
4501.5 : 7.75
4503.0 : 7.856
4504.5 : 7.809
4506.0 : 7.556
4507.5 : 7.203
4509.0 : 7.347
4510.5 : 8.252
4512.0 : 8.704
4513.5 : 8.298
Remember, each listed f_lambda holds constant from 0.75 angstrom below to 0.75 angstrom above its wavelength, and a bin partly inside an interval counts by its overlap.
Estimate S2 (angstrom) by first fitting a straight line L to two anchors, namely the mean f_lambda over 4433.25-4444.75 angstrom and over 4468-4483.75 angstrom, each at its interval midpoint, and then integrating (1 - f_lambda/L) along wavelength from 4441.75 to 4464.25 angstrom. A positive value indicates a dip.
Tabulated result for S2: -2.0 angstrom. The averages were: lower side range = 7.24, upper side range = 7.59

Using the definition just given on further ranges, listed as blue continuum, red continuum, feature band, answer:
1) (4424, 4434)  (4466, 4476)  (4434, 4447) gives 1.9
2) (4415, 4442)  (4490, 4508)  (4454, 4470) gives -0.9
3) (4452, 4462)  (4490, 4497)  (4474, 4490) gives 0.4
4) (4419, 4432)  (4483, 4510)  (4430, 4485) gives 3.0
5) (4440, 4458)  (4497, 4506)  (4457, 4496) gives -1.5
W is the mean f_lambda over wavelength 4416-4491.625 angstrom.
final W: 8.06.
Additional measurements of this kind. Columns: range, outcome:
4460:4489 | 8.02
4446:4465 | 8.05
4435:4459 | 7.69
